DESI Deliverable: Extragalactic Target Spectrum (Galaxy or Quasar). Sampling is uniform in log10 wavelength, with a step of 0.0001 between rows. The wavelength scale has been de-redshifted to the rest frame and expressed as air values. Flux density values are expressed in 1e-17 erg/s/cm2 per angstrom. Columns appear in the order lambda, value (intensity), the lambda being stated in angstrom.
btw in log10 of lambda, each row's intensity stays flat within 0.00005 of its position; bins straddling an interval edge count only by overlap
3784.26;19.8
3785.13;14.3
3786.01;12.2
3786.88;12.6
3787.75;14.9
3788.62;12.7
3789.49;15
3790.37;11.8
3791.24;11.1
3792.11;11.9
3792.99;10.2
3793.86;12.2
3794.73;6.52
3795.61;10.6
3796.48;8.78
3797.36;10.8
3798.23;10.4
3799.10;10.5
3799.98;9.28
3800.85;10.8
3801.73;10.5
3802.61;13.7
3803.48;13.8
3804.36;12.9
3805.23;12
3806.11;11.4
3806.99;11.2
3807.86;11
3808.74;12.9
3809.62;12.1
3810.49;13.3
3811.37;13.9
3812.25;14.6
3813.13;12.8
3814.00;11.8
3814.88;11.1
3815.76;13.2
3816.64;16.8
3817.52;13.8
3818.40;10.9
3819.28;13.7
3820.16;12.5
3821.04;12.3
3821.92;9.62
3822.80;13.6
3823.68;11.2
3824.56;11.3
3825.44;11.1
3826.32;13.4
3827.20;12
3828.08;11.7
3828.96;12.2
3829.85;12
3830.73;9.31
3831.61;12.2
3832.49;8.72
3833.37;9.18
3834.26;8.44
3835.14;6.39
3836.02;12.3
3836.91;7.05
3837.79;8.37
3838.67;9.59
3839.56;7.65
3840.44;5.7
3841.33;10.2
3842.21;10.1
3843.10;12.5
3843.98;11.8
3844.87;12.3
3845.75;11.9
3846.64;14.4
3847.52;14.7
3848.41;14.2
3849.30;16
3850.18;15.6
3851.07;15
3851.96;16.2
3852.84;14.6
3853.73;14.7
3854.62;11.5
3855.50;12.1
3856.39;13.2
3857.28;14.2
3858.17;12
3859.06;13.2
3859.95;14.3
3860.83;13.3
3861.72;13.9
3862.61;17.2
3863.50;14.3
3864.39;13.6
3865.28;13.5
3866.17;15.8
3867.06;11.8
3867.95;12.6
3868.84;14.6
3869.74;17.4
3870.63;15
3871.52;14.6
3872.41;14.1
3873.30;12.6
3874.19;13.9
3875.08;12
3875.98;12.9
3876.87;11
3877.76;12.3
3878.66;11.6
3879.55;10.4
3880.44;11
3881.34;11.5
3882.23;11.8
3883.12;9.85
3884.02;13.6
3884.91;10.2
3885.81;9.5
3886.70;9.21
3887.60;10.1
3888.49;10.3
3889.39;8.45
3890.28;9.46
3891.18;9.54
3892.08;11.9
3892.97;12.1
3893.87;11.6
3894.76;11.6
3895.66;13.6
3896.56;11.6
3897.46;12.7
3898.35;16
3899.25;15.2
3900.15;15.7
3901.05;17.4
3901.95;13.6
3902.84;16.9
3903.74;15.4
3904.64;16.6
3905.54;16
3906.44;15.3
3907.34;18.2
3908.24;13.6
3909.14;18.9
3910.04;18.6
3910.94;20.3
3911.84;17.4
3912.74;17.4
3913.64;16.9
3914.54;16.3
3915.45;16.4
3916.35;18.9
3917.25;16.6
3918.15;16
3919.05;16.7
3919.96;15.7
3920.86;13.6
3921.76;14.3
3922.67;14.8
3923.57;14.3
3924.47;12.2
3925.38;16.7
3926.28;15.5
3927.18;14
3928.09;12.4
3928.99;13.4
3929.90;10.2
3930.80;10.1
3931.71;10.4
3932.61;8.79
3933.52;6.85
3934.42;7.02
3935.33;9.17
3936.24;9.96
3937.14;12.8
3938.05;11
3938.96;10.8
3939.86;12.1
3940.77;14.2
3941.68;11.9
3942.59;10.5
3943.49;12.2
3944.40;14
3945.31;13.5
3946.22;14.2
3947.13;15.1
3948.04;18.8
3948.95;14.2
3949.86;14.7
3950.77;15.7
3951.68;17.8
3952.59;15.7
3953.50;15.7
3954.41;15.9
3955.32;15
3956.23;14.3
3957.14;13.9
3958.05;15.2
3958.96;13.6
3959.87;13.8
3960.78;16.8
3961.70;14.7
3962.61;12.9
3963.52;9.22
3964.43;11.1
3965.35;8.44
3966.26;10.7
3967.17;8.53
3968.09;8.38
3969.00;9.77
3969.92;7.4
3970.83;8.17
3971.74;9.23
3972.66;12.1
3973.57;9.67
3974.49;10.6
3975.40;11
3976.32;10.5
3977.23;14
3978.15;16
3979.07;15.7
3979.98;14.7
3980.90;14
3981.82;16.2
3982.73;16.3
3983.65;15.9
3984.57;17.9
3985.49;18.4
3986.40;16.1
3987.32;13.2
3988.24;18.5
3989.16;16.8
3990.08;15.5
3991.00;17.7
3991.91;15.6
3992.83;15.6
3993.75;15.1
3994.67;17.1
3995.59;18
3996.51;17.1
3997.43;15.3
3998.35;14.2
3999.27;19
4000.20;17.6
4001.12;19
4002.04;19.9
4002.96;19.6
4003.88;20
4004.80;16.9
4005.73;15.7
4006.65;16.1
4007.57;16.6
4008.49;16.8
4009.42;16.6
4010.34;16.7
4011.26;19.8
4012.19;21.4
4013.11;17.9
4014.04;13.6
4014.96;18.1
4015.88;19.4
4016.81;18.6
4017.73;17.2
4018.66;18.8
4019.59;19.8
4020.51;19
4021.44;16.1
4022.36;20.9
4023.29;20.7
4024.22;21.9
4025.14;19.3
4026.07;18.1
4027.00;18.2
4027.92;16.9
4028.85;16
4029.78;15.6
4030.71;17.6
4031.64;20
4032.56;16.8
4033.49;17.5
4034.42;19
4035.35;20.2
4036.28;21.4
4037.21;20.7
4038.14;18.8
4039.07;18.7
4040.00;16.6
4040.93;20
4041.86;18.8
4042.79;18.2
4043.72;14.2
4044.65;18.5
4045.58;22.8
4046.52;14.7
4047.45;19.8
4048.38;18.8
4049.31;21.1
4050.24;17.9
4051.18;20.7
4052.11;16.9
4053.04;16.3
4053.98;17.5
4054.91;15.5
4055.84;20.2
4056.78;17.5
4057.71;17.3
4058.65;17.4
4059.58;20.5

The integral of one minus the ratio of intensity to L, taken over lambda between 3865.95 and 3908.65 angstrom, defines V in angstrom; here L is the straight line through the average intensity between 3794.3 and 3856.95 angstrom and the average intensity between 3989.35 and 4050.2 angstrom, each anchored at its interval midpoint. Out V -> 2.52 angstrom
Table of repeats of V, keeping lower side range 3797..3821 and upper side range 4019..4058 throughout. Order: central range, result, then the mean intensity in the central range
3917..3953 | 5.8 angstrom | 13.2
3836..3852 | 1.8 angstrom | 11.7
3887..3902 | 2.3 angstrom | 12.3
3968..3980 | 4.0 angstrom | 11.2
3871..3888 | 3.0 angstrom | 11.7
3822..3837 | 2.4 angstrom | 10.8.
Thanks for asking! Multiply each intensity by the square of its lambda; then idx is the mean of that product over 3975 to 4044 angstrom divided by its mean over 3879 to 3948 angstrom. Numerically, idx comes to 1.4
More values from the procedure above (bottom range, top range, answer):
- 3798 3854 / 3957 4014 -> 1.36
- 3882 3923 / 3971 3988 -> 1.01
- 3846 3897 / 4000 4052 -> 1.56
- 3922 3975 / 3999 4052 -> 1.54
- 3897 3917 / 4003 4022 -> 1.14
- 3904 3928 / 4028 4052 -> 1.22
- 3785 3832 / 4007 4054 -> 1.72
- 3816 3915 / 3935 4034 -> 1.26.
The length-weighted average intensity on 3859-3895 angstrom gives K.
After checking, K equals 12.4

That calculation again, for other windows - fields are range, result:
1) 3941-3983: 13.1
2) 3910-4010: 14.3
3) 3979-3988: 15.9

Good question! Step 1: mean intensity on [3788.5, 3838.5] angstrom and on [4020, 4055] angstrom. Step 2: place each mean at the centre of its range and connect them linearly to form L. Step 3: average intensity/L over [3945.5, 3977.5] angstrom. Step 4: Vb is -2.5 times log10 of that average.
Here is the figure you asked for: 0.25 mag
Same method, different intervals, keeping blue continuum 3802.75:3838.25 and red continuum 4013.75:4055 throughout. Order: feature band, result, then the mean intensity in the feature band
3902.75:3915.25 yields -0.17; 17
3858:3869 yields -0.07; 13.9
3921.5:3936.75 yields 0.27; 11.7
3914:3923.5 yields -0.08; 15.9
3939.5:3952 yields 0.11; 14.2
